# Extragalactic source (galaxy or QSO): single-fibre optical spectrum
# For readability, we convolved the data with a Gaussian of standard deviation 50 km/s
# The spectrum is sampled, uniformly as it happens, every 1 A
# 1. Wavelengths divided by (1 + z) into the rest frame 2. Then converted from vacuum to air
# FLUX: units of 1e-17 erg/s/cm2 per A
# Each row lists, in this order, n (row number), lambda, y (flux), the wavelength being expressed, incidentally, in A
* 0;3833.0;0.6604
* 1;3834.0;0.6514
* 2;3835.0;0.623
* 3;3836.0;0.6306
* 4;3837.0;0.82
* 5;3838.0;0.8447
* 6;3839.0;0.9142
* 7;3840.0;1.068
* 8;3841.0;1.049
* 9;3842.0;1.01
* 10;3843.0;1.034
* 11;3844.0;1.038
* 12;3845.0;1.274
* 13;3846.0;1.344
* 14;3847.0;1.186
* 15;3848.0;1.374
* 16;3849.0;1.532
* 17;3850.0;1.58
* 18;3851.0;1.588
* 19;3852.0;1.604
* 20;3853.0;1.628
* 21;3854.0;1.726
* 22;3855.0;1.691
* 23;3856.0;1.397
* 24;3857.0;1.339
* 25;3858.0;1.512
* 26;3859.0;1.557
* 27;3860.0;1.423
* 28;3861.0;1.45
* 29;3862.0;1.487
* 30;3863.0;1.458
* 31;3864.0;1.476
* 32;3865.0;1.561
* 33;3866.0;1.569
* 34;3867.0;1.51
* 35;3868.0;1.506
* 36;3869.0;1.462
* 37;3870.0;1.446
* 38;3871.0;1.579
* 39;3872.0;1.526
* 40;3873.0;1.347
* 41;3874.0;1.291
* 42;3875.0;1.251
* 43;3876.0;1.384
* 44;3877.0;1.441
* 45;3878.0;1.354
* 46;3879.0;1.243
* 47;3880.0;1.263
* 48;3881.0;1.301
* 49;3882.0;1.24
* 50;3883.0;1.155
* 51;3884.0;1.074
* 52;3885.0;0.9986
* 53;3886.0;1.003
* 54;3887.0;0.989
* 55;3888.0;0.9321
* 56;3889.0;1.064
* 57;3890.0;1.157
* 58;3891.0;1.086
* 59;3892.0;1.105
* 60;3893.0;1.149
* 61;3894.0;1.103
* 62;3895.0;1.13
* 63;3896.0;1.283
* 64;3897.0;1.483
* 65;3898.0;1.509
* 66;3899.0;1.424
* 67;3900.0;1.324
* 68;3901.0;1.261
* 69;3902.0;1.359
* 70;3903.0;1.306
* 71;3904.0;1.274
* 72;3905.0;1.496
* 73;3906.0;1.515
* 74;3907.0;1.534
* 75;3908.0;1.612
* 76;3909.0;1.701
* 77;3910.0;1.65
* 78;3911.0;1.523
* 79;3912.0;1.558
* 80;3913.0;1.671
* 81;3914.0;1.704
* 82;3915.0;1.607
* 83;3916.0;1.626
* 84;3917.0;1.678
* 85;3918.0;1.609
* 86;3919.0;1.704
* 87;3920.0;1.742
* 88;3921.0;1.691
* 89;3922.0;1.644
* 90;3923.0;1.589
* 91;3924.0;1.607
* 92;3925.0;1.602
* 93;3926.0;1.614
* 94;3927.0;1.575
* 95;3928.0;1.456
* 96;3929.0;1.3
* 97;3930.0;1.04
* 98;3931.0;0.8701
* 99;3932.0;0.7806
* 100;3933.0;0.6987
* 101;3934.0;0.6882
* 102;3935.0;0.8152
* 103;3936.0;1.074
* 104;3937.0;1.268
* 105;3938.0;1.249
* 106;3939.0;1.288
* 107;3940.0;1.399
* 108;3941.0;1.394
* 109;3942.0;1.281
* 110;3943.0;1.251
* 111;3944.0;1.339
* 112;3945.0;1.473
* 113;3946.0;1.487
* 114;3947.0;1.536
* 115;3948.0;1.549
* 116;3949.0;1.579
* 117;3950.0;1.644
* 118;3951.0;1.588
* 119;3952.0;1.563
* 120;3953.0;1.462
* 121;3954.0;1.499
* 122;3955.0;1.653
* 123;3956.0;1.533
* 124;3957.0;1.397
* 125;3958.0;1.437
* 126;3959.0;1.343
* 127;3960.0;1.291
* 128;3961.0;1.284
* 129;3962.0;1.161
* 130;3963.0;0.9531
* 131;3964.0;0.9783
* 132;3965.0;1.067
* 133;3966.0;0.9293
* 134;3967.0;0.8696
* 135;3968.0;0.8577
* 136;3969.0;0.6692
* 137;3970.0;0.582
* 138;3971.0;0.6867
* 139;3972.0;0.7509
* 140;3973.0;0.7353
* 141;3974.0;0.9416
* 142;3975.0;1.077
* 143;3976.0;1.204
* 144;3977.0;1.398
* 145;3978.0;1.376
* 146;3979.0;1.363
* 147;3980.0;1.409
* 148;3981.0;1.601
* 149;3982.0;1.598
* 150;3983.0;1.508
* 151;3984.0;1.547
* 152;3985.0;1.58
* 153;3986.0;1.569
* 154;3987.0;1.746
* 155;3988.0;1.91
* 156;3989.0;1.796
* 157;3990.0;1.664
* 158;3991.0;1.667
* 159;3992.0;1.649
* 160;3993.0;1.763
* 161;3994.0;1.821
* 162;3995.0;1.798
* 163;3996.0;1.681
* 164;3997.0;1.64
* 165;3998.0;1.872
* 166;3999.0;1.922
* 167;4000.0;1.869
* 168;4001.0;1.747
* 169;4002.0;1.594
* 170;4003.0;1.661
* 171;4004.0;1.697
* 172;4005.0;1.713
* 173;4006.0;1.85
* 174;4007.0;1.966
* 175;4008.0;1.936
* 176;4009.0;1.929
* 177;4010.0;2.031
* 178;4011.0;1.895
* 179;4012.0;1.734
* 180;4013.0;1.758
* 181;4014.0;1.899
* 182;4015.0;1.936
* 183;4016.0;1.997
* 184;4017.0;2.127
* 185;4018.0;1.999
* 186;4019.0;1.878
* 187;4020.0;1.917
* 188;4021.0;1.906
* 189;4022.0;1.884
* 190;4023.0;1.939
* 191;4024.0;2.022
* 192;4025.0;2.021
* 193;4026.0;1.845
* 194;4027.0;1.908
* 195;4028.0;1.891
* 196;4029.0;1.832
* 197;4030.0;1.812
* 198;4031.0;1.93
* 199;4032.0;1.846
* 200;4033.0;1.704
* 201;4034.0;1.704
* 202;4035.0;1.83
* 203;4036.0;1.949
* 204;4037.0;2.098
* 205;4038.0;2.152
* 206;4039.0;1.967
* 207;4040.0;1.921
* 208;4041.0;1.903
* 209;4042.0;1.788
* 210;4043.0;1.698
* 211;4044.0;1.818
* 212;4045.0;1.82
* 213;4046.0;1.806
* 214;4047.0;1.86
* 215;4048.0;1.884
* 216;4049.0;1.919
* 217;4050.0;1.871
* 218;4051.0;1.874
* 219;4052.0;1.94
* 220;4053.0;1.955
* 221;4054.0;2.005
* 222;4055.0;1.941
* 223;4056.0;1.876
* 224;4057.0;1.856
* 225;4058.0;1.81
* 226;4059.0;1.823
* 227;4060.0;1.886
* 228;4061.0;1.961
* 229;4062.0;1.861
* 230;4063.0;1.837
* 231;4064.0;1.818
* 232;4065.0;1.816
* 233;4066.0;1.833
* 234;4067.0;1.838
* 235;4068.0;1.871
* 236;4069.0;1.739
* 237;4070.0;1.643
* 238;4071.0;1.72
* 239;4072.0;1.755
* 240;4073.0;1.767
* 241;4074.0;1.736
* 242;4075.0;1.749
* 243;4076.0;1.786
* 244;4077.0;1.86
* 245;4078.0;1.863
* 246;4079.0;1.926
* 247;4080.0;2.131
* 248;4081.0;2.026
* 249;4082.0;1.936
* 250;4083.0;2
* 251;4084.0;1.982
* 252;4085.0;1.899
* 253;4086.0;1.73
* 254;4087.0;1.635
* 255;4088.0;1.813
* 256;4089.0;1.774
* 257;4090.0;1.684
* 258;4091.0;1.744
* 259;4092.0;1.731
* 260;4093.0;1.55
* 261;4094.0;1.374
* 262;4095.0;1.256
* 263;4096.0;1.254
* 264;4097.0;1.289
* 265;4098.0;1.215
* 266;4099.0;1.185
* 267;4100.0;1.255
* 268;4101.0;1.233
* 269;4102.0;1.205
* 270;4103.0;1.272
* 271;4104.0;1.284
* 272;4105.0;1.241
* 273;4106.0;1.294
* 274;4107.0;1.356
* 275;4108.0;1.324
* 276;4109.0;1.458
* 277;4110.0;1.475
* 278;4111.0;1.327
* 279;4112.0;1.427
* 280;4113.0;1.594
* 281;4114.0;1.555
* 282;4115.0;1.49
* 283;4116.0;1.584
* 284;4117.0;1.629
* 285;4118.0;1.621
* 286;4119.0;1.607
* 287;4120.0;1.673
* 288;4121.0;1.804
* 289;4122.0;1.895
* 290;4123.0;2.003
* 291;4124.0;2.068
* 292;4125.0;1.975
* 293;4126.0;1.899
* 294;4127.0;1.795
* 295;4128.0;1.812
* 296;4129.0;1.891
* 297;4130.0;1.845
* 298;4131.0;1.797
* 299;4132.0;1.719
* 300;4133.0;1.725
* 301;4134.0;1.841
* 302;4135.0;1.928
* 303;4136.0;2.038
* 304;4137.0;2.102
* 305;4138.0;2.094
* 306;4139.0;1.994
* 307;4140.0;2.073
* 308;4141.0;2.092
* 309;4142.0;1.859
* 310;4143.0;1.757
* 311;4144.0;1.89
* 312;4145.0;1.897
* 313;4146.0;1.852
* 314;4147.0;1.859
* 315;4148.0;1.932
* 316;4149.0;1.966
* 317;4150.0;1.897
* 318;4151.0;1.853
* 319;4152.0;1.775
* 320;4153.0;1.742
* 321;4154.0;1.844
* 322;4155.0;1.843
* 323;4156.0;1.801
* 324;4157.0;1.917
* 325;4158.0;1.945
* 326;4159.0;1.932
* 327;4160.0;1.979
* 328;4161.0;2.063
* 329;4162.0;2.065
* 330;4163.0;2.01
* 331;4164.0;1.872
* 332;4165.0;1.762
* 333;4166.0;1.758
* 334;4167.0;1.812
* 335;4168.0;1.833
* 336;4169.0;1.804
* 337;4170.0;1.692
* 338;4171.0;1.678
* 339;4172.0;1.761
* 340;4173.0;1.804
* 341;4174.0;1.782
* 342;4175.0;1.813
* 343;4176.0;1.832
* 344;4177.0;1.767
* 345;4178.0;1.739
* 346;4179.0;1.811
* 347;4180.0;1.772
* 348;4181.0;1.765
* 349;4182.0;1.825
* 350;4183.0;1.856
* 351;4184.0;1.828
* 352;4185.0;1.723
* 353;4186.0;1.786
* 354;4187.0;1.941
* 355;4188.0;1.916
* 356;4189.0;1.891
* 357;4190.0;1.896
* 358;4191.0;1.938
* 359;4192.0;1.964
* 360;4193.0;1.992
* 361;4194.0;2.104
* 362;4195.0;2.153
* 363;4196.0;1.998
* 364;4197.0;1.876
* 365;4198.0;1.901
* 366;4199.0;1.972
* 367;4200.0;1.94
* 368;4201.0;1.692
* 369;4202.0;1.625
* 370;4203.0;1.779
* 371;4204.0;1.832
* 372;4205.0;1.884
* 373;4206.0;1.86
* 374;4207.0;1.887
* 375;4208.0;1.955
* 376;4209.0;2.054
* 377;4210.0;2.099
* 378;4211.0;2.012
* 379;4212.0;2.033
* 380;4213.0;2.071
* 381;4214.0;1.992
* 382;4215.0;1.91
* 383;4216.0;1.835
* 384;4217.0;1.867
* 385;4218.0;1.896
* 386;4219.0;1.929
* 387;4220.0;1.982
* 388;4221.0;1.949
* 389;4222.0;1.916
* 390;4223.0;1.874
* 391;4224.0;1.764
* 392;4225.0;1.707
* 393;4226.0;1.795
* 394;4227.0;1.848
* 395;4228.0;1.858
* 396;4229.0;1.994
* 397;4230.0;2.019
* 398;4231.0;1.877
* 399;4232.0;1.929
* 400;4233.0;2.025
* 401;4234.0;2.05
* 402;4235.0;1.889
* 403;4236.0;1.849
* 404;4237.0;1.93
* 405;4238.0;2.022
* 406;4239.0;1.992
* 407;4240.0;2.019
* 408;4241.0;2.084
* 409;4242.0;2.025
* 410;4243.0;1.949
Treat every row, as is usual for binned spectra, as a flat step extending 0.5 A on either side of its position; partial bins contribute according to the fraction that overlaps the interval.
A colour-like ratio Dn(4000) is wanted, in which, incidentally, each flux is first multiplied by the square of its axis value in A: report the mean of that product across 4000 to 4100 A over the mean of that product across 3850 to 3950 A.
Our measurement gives 1.42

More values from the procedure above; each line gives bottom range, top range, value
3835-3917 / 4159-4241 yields 1.66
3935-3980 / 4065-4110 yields 1.40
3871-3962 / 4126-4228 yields 1.57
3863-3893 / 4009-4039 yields 1.60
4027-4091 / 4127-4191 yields 1.05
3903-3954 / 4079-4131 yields 1.23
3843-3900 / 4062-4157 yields 1.44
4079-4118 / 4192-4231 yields 1.32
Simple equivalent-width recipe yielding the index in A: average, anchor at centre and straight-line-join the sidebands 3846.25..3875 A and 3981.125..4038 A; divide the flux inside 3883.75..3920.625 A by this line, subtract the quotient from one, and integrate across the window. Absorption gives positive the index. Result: 4.8 A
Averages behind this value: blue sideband 1.49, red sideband 1.82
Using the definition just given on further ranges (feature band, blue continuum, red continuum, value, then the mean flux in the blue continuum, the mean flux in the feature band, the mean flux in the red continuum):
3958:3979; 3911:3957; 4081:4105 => 6.1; 1.42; 1.03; 1.54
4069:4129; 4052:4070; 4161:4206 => 7.3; 1.86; 1.63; 1.85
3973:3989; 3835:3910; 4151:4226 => 0.7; 1.31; 1.44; 1.88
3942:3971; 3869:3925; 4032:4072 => 5.4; 1.39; 1.27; 1.86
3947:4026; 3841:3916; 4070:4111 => -3.5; 1.37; 1.55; 1.59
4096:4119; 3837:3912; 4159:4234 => 4.7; 1.34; 1.38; 1.89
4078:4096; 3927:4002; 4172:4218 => -1.4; 1.35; 1.76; 1.89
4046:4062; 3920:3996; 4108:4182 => -3.1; 1.34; 1.89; 1.81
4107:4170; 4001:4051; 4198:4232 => 2.6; 1.88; 1.81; 1.9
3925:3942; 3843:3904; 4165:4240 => 3.2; 1.34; 1.17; 1.88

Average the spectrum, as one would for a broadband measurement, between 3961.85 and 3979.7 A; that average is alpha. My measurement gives 0.979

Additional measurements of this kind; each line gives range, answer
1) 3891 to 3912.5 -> 1.39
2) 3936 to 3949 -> 1.37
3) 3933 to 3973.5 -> 1.21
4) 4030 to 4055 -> 1.88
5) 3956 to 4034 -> 1.58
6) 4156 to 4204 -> 1.86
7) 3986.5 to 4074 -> 1.85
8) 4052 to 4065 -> 1.89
